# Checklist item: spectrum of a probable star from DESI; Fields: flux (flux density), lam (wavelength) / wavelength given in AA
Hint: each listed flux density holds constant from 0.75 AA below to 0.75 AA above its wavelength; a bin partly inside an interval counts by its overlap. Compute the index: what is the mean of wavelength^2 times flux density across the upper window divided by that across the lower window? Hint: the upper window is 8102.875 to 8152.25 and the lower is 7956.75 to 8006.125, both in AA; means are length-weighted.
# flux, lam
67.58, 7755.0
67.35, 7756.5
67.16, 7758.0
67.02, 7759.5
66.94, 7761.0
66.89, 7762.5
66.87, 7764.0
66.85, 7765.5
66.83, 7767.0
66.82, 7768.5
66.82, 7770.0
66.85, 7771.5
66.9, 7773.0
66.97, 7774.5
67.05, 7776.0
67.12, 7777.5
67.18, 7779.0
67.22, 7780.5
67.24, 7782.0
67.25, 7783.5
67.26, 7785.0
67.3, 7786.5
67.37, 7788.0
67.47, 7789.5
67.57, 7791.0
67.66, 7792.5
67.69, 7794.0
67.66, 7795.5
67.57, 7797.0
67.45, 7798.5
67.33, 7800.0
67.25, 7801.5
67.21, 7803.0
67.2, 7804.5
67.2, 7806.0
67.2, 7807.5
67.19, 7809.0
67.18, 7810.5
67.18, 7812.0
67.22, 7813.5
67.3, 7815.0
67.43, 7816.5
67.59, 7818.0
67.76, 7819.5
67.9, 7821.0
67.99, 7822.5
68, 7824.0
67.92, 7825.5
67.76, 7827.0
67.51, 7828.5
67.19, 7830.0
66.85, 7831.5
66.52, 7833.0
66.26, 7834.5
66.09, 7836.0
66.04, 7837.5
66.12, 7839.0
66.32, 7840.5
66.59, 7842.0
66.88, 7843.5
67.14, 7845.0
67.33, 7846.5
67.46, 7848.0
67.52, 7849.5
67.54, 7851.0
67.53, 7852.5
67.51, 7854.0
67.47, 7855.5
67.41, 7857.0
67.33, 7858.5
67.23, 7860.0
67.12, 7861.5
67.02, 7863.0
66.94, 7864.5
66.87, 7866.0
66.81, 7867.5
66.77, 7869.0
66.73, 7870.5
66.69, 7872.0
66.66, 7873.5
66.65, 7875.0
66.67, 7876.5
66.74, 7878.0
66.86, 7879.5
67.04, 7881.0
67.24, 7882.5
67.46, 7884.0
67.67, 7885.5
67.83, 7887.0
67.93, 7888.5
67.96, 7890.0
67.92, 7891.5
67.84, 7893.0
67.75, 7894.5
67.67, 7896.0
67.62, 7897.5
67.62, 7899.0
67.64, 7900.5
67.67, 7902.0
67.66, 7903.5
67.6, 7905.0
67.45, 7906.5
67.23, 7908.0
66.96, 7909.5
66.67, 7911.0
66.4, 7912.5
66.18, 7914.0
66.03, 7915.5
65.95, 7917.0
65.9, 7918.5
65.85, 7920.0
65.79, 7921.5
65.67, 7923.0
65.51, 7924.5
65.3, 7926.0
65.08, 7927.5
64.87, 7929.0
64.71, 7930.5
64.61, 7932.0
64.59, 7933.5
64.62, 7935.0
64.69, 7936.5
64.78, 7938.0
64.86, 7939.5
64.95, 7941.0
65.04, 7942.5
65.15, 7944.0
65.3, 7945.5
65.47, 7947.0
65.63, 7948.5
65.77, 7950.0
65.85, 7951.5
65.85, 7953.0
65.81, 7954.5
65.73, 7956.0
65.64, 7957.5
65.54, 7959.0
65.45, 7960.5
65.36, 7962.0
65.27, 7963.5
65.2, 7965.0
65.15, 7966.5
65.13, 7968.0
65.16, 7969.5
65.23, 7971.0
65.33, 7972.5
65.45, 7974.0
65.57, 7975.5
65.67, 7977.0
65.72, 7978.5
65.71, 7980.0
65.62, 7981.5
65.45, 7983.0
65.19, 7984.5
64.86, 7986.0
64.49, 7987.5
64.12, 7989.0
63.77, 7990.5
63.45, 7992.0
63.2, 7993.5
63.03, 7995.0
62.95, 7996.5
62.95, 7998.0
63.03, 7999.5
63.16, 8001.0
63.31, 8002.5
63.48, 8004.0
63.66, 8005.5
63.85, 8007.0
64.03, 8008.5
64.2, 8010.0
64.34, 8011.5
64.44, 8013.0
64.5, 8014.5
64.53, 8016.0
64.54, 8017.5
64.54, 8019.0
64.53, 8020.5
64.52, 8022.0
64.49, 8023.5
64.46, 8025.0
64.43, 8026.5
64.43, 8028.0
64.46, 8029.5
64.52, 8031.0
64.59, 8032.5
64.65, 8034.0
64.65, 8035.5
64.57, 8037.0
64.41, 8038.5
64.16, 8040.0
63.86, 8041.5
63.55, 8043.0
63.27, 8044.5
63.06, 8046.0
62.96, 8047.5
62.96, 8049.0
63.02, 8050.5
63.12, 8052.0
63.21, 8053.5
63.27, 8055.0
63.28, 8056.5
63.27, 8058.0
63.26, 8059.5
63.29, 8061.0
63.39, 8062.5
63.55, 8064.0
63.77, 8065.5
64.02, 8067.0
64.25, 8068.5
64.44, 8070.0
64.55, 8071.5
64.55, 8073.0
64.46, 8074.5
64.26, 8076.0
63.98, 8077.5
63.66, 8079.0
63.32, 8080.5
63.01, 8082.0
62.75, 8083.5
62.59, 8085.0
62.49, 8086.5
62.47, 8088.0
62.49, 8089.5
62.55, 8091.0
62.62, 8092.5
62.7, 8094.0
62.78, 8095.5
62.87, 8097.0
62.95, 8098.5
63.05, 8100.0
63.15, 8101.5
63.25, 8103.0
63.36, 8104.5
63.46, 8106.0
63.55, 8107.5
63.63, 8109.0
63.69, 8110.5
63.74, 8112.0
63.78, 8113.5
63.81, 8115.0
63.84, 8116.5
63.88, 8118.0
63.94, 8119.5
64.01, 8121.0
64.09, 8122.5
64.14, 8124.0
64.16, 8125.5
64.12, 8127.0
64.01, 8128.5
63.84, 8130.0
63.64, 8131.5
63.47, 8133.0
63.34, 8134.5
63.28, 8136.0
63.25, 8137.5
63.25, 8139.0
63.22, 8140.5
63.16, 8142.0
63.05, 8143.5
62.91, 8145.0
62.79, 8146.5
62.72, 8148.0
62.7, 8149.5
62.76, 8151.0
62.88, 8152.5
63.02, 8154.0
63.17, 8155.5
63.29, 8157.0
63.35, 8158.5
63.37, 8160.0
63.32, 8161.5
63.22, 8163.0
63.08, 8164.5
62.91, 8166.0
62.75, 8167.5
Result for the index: 1.0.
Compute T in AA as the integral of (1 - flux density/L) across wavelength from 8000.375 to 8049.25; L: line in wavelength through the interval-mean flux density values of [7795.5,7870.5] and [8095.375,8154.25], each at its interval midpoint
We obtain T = 0.5 AA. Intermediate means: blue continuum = 67.2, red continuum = 63.4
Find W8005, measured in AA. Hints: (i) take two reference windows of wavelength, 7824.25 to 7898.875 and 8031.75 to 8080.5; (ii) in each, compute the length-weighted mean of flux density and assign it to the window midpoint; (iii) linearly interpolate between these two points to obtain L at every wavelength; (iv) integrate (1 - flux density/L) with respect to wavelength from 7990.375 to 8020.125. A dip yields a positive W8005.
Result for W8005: 0.4 AA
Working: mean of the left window 67.2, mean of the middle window 63.8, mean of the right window 63.8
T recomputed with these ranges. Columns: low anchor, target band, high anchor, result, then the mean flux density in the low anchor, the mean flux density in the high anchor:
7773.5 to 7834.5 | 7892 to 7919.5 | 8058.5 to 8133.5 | -0.4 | 67.4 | 63.5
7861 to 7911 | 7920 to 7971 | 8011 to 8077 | 0.6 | 67.3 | 64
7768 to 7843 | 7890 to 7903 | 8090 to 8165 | -0.3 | 67.2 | 63.3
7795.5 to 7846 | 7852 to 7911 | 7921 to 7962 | -1.0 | 67.2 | 65.3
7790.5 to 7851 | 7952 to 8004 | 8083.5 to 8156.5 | 0.3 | 67.2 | 63.3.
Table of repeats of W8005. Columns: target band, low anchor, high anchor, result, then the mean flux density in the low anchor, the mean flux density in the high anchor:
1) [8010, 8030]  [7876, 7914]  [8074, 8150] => 0.18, 67.4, 63.4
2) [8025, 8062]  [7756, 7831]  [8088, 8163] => 0.31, 67.3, 63.3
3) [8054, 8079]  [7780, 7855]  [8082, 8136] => 0.04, 67.3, 63.4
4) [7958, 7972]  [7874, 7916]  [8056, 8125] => 0.14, 67.3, 63.5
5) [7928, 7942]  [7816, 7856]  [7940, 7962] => 0.21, 67.2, 65.5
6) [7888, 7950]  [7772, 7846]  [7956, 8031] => -0.53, 67.2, 64.6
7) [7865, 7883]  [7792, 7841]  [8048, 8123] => -0.10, 67.2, 63.4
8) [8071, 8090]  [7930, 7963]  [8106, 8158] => 0.16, 65.2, 63.5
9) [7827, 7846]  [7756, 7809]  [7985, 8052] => -0.07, 67.2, 63.9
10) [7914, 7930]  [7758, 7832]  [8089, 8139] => 0.04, 67.3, 63.5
